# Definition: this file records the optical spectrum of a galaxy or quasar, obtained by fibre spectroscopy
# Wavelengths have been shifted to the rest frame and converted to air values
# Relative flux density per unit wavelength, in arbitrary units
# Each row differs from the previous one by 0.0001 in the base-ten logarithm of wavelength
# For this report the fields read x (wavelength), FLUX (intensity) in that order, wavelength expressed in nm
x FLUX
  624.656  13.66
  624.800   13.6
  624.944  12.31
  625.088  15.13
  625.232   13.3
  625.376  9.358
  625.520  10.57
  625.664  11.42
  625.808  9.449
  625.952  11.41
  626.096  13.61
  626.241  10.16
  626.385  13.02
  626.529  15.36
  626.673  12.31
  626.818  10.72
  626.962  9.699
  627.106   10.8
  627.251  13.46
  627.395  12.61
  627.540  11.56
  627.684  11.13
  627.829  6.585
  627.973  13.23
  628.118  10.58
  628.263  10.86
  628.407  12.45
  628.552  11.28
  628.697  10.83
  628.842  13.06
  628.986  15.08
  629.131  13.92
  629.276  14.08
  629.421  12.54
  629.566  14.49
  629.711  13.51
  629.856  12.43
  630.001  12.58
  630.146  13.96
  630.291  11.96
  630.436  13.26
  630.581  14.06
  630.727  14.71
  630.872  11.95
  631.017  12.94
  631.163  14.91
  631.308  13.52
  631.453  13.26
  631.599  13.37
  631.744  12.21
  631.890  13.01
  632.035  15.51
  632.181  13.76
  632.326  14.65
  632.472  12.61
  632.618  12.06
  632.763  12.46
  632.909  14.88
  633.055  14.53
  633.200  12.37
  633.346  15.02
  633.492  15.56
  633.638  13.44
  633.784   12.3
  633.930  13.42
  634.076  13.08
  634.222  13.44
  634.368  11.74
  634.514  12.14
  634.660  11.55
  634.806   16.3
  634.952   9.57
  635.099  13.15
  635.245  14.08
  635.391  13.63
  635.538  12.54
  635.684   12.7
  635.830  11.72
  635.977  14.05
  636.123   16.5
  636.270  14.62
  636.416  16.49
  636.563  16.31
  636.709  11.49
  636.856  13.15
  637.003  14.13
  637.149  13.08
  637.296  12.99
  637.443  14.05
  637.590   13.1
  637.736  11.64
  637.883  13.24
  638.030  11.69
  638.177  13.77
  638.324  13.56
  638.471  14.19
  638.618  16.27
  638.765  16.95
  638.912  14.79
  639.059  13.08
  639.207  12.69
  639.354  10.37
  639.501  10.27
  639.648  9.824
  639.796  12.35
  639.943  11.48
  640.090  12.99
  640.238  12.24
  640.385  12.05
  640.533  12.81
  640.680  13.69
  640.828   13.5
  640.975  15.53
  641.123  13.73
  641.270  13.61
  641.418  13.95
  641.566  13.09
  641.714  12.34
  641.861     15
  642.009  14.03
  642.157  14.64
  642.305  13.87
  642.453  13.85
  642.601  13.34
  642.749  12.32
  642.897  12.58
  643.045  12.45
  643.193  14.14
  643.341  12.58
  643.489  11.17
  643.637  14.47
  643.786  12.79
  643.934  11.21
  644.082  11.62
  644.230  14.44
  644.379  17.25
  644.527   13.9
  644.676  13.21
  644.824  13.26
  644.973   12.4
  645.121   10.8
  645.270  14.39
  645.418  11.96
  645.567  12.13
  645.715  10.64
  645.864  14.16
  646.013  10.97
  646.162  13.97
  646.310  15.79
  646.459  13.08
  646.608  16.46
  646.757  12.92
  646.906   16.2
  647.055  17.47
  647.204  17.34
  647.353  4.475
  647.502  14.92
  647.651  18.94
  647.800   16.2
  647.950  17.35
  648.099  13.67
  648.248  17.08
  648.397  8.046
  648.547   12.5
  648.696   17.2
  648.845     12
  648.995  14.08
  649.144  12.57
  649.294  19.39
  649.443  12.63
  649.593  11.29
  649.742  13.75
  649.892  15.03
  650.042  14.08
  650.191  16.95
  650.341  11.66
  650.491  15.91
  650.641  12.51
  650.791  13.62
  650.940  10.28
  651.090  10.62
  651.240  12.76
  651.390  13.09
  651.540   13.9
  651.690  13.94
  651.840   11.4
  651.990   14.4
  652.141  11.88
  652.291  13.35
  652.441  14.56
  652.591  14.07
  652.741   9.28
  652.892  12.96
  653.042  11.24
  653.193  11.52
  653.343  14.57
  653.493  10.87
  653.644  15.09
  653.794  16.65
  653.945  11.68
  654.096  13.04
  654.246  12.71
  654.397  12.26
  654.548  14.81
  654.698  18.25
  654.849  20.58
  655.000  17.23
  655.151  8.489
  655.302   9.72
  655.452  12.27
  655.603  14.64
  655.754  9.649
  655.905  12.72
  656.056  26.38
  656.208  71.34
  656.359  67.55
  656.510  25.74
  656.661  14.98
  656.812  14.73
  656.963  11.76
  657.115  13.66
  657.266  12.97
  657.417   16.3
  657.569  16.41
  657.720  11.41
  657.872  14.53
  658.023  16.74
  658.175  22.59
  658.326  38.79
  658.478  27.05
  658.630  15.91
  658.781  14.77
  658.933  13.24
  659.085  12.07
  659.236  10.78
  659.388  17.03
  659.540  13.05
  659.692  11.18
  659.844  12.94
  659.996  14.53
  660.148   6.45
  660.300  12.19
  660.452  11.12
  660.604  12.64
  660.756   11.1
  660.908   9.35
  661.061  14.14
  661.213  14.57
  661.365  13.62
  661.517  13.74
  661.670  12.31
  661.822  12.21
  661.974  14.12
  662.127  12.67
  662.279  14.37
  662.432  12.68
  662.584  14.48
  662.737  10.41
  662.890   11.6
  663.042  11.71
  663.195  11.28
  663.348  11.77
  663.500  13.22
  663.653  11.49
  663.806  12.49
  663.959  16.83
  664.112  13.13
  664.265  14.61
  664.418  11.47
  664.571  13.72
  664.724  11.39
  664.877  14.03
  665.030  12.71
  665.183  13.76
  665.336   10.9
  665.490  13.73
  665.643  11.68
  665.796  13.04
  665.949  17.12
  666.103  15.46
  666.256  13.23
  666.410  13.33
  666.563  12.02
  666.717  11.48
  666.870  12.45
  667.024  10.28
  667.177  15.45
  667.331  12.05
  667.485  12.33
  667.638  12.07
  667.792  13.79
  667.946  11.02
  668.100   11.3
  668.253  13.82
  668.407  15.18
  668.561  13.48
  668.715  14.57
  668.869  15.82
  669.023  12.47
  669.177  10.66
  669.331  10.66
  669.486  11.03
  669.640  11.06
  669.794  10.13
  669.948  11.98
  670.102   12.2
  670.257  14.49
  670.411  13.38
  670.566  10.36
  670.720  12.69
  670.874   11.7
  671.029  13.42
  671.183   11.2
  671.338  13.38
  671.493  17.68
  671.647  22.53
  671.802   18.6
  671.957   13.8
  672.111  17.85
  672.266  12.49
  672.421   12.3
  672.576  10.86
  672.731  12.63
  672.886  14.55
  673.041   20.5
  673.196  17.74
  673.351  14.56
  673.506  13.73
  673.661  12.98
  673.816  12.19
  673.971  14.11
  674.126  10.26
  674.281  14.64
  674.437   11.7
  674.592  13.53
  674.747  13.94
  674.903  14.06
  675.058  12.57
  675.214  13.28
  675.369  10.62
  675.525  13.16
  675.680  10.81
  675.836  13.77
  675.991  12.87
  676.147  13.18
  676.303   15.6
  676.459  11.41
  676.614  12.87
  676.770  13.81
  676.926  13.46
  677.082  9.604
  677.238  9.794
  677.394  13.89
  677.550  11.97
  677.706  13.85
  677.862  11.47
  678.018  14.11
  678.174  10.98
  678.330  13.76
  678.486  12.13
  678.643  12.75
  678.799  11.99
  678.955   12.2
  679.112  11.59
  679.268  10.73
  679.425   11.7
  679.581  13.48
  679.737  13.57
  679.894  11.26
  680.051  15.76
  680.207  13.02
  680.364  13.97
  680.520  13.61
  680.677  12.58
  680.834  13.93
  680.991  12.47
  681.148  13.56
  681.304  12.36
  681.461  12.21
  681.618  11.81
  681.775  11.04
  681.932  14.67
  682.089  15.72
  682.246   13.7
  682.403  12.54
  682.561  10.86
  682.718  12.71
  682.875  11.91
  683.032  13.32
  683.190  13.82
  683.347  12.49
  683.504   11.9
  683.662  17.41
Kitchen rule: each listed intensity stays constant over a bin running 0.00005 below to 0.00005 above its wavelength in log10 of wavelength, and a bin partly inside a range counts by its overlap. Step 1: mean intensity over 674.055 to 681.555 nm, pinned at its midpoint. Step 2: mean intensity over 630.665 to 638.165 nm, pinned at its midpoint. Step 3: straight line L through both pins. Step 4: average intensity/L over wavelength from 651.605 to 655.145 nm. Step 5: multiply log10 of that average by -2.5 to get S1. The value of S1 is -0.04 mag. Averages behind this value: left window 13.4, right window 12.7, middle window 13.7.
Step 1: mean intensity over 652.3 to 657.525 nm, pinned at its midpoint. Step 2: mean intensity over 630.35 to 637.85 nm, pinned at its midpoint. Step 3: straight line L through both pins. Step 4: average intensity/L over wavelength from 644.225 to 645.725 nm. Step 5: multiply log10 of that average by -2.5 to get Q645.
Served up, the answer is 0.179 mag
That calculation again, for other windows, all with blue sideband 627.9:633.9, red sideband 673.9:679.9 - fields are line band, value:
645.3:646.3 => 0.034 mag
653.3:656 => -0.065 mag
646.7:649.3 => -0.115 mag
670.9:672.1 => -0.236 mag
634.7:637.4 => -0.040 mag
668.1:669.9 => 0.012 mag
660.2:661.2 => 0.090 mag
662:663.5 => 0.031 mag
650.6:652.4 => 0.023 mag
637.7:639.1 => -0.069 mag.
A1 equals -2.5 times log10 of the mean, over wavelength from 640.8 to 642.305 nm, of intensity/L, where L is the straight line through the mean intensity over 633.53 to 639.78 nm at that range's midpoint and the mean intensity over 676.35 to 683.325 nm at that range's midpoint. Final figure -0.06 mag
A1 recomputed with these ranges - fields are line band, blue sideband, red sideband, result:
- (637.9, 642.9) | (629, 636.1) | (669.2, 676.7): 0.01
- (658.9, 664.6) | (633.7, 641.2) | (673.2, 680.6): 0.03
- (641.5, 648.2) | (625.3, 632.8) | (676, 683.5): -0.09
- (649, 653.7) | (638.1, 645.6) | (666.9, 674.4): 0.01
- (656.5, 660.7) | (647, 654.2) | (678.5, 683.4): -0.15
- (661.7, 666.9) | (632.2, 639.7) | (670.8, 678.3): 0.04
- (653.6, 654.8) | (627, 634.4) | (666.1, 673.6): -0.09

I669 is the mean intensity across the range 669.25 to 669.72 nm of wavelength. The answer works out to 10.9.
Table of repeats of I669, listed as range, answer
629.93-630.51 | 13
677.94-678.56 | 12.8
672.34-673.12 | 14.2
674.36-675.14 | 13.2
